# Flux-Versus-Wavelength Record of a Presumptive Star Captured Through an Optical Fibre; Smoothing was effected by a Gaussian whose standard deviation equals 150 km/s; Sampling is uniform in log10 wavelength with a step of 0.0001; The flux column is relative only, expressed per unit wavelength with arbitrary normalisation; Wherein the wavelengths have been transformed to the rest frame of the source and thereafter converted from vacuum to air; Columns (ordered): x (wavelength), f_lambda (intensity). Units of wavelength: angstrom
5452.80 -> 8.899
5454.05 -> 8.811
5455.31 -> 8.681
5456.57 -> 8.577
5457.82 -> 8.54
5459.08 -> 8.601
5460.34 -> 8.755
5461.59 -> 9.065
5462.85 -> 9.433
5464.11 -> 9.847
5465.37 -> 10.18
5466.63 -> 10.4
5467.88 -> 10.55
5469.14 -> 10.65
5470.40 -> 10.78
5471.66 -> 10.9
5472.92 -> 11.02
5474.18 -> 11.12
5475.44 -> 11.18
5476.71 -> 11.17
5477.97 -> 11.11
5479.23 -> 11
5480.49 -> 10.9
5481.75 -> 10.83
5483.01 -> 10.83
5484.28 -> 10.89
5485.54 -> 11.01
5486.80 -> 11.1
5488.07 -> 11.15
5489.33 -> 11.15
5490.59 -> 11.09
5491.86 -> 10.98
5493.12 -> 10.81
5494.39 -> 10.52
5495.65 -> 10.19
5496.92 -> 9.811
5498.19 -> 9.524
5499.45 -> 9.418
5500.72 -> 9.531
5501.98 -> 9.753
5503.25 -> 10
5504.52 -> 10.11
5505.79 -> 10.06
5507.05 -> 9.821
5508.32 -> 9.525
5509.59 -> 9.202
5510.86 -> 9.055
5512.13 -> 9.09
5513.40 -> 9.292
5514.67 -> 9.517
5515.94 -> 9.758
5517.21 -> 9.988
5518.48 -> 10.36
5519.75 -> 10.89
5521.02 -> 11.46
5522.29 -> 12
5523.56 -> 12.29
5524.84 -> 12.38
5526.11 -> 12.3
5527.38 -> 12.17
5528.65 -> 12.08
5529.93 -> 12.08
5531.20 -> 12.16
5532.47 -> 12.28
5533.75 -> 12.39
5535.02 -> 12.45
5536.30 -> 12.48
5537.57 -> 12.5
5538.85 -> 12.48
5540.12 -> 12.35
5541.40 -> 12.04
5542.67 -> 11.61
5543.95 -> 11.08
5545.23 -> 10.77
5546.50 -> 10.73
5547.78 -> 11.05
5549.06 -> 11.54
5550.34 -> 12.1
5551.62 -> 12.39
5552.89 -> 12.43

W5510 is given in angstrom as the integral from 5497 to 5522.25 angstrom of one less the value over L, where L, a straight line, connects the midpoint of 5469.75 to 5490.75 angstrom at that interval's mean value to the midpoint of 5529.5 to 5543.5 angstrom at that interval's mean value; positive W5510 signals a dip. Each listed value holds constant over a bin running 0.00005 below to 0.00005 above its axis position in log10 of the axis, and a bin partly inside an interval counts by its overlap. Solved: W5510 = 3.9 angstrom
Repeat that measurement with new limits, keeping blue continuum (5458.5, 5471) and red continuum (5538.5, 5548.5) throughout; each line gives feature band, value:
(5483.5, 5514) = 1.16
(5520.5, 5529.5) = -0.81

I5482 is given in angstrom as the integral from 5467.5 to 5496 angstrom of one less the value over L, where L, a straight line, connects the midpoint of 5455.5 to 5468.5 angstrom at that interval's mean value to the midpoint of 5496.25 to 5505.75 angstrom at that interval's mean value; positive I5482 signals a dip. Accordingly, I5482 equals -4.0 angstrom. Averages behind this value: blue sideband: 9.37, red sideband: 9.75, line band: 10.9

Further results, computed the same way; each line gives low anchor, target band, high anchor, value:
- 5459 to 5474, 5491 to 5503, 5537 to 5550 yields 0.7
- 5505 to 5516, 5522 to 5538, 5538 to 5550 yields -2.4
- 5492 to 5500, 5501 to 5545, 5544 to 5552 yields -1.2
